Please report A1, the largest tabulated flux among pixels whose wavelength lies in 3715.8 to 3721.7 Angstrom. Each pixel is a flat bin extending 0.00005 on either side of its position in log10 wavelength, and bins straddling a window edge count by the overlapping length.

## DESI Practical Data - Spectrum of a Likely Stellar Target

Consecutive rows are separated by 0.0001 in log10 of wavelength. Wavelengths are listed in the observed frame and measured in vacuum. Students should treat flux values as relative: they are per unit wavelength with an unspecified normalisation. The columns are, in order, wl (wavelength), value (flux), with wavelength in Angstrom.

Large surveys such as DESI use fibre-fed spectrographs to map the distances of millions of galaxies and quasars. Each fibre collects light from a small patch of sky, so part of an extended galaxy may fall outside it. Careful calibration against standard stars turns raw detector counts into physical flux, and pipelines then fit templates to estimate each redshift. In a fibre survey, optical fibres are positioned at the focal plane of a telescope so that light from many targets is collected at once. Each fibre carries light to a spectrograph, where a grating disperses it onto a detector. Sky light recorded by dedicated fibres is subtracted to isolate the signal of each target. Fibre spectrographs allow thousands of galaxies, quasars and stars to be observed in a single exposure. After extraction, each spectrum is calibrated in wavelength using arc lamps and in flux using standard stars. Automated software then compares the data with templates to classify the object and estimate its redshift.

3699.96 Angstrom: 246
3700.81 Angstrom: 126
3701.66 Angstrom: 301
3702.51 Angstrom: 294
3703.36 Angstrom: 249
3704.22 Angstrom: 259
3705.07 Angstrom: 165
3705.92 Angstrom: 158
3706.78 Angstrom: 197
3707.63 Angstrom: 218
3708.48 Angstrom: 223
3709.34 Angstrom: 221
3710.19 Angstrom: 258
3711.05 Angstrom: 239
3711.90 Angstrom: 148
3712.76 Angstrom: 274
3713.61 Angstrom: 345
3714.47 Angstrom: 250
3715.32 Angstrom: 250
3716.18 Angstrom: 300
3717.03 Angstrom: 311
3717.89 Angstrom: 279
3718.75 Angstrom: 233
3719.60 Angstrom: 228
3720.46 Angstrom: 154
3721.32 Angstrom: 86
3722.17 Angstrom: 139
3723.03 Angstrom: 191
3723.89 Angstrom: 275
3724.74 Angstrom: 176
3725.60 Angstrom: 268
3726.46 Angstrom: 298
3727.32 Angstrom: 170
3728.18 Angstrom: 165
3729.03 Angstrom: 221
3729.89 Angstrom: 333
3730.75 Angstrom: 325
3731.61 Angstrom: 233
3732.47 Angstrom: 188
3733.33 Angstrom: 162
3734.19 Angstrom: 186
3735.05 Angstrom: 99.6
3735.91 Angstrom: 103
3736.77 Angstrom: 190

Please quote 311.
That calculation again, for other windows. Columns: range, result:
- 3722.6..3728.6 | 298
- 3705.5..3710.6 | 258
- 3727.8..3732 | 333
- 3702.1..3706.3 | 294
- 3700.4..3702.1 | 301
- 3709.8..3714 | 345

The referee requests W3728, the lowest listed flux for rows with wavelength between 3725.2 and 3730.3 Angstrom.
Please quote 165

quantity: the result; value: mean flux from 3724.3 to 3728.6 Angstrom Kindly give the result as 216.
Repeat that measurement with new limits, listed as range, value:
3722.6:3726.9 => 241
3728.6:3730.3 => 277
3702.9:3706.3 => 209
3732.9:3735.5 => 149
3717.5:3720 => 247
